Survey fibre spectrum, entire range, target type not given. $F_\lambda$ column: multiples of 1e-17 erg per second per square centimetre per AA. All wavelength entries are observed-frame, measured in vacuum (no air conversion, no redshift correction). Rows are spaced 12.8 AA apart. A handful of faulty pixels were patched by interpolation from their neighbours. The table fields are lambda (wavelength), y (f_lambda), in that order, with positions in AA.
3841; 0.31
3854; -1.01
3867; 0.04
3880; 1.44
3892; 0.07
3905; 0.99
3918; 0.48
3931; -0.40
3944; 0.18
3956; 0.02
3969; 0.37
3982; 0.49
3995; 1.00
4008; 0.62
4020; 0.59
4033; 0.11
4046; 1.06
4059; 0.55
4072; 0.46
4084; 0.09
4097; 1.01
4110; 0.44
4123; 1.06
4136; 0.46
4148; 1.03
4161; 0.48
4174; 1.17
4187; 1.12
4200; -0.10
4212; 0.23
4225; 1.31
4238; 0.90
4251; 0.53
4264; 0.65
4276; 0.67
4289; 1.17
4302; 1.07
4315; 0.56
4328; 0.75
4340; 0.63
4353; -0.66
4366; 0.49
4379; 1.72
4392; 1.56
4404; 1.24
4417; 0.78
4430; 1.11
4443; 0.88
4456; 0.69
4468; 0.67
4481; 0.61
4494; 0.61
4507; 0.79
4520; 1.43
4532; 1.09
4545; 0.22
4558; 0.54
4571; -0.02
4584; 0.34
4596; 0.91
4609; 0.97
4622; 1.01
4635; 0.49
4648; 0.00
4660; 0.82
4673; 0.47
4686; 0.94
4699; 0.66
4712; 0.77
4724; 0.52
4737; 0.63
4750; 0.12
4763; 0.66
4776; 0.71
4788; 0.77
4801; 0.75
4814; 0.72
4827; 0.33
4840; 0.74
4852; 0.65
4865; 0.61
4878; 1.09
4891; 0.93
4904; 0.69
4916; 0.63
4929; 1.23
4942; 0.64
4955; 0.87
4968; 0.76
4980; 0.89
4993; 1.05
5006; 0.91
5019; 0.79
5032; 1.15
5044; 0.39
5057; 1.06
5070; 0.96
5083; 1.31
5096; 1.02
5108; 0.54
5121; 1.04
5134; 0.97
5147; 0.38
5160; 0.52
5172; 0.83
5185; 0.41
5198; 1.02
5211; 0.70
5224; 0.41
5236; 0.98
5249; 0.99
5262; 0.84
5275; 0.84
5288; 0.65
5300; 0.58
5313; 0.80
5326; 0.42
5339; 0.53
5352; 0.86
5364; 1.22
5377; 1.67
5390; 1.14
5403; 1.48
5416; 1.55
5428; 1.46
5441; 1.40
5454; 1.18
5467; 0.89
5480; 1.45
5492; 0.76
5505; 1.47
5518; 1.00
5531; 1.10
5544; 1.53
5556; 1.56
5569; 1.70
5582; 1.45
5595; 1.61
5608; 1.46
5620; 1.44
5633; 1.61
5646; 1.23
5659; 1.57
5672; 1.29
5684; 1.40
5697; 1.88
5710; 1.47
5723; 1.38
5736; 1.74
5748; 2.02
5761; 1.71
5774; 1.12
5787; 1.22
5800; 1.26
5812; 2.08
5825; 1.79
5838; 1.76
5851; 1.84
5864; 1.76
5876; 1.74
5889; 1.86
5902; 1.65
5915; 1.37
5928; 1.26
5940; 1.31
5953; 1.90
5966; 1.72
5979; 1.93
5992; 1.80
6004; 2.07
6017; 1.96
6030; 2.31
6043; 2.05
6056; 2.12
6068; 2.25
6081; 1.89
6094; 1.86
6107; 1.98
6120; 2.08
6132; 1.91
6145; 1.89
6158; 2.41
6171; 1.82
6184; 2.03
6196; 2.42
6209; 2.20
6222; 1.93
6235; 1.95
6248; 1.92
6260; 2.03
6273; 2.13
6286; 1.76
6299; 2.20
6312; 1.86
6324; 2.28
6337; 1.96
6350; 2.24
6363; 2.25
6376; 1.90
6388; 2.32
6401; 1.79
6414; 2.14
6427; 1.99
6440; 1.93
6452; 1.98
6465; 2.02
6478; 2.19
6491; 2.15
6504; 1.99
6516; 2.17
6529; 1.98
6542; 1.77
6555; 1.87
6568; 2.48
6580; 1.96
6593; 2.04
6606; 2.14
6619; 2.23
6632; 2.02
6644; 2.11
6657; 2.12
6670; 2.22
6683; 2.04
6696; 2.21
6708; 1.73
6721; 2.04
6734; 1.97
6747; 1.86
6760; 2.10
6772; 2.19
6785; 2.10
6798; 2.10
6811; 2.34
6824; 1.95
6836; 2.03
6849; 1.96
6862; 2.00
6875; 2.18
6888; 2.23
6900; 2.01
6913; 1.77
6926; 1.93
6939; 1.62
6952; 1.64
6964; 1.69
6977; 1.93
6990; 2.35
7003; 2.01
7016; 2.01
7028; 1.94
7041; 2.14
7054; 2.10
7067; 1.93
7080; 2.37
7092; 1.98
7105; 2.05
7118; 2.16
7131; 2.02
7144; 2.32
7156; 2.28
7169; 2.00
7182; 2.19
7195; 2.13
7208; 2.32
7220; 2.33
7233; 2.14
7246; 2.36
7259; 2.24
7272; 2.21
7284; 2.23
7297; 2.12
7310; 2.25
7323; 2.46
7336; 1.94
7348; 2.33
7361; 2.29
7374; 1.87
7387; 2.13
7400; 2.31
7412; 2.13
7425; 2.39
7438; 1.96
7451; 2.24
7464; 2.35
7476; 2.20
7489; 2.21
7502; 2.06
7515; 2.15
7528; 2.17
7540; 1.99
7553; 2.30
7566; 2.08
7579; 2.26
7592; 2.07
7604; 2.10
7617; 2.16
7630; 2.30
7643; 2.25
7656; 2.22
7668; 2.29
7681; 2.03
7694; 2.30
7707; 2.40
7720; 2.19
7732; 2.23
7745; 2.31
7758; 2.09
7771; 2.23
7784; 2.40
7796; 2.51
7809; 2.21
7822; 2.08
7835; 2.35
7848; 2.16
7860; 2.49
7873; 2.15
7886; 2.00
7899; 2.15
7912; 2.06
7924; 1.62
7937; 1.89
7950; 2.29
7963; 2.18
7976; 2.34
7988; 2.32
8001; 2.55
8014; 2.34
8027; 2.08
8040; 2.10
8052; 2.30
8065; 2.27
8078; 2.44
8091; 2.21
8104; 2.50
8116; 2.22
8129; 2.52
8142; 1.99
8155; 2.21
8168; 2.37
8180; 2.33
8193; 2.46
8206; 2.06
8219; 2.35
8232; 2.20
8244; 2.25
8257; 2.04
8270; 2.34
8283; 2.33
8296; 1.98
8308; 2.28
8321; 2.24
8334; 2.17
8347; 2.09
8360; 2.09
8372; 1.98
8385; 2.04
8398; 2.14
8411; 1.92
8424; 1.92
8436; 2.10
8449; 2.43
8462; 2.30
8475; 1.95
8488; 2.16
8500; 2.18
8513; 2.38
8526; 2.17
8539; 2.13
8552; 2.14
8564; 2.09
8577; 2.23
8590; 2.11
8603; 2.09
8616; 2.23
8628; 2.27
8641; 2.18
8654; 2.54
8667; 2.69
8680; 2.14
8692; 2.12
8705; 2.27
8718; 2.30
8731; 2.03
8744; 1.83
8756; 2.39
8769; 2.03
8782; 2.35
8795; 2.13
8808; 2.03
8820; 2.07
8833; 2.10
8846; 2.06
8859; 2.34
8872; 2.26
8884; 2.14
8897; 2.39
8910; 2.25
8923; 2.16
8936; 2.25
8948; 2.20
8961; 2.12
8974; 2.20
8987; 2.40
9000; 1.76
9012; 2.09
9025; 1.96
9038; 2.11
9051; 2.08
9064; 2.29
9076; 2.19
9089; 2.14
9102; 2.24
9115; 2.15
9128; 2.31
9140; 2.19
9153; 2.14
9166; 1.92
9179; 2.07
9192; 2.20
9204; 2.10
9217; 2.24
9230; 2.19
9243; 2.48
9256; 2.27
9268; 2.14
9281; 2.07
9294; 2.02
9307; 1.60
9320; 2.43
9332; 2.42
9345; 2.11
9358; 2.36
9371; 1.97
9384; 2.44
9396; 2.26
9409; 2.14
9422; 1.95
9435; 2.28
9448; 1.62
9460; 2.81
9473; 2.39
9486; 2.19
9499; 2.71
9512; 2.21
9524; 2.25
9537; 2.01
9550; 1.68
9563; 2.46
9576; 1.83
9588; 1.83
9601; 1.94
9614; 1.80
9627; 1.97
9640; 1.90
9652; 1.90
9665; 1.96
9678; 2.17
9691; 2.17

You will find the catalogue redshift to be 0.35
